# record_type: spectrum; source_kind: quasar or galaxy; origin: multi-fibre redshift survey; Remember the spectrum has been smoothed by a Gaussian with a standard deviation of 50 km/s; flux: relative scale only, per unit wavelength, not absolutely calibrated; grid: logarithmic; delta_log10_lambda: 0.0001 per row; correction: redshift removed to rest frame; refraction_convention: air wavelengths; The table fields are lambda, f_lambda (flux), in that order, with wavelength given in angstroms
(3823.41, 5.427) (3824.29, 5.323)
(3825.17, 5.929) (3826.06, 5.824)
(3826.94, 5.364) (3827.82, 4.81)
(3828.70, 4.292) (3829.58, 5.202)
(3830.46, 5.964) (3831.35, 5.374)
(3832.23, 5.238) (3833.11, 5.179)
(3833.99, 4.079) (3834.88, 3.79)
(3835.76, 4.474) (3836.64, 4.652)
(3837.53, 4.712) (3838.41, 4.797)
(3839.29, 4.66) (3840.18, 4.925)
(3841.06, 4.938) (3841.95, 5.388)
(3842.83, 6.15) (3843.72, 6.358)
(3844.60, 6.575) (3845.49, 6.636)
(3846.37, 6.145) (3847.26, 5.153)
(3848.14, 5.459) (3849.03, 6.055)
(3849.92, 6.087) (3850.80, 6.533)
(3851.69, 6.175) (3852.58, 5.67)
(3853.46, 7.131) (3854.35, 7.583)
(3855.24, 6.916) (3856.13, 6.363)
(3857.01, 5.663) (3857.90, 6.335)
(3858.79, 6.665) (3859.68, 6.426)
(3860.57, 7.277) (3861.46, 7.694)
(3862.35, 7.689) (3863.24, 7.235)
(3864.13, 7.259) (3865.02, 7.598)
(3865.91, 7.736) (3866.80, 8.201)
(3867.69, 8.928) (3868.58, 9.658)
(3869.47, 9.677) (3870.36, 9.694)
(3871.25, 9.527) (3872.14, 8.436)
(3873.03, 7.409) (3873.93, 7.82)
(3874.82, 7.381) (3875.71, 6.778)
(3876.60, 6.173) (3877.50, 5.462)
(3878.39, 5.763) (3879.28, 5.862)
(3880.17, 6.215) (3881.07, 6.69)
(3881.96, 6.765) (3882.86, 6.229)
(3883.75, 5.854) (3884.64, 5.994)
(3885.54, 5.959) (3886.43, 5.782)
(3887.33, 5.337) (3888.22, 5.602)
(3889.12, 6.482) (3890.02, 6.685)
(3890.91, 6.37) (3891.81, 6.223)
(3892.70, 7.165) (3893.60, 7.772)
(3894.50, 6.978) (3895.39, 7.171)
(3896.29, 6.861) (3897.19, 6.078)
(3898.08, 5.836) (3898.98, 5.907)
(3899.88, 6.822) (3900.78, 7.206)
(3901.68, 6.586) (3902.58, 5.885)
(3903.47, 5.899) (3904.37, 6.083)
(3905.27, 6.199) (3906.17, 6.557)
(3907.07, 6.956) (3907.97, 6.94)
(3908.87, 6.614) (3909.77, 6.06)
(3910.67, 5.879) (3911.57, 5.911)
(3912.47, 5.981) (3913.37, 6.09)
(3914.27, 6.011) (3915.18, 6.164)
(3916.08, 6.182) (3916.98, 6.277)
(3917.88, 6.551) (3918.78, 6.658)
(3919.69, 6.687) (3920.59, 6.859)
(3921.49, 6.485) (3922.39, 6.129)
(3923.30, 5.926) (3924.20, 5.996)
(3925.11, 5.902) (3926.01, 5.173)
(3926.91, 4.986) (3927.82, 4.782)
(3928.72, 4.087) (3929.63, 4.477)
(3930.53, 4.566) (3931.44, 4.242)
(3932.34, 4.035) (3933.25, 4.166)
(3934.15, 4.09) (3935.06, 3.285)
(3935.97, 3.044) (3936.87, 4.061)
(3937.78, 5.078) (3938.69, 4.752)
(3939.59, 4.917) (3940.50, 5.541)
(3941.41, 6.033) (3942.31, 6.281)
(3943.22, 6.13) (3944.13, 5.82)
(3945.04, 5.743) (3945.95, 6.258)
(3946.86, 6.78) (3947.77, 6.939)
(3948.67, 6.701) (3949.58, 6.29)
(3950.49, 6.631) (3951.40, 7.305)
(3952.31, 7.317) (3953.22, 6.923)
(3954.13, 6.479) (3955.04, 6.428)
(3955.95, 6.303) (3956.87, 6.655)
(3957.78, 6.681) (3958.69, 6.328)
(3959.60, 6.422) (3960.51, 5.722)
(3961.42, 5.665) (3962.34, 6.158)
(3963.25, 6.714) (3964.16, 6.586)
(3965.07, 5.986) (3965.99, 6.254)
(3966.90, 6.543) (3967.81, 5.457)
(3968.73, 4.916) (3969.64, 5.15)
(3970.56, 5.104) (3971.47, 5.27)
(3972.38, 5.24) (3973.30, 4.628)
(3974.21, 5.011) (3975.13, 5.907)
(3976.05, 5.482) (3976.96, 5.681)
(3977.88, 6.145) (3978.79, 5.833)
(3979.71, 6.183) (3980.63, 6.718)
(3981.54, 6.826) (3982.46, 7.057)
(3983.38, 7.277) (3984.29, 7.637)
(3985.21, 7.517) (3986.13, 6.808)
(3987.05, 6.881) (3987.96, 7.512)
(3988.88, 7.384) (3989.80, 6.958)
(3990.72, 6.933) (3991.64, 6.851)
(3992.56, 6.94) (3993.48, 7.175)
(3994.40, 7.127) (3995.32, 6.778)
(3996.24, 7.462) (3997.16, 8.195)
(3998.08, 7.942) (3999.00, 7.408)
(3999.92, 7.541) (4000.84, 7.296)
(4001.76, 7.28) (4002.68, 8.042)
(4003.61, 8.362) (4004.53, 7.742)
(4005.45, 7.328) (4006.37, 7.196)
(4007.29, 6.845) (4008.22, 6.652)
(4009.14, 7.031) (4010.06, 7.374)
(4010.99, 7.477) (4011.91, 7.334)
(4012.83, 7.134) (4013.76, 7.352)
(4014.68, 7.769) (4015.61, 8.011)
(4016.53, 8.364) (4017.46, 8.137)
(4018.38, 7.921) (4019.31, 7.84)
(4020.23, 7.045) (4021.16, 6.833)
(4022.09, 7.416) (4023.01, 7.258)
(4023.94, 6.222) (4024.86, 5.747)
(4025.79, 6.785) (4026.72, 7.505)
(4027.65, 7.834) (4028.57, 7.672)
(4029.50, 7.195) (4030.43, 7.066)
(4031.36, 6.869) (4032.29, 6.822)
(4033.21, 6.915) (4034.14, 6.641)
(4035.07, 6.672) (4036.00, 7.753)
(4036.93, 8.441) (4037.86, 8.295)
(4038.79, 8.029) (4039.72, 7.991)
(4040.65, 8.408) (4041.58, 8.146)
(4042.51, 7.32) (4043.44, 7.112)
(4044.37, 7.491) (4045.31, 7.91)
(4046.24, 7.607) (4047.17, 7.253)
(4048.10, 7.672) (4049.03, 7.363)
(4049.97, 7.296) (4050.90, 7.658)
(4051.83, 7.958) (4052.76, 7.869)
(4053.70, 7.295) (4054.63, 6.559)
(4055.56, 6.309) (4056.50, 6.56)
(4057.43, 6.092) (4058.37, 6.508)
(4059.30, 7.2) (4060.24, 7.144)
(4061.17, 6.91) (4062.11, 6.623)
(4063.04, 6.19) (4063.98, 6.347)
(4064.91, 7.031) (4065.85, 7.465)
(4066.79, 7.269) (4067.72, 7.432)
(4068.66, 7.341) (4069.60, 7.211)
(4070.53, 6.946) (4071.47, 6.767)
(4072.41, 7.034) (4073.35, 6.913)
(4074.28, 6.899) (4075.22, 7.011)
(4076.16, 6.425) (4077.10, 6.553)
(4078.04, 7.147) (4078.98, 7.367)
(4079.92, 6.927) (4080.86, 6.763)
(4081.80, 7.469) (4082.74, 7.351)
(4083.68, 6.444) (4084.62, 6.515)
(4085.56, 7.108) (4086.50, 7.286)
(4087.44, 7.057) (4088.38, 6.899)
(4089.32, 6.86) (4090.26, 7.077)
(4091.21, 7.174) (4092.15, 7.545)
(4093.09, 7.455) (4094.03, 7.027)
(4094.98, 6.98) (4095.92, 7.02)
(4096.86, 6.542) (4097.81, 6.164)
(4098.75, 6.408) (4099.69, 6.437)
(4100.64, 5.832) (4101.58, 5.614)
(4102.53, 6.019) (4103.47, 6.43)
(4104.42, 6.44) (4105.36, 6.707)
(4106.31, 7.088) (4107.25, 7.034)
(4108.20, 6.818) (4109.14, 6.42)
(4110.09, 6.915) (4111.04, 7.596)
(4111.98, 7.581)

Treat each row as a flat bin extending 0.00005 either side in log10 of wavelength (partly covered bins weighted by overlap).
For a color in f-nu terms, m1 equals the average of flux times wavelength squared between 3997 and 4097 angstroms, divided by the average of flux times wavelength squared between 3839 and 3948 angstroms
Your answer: 1.25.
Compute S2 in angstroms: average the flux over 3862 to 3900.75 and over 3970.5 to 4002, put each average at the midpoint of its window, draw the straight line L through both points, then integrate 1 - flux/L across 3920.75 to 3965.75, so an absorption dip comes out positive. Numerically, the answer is 7.4 angstroms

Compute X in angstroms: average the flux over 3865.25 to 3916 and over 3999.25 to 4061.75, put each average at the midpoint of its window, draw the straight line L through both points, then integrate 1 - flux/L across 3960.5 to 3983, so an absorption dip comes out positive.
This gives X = 3.9 angstroms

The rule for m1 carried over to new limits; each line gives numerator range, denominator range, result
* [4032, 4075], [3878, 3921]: 1.23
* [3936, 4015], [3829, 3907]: 1.07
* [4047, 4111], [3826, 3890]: 1.22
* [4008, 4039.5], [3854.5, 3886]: 1.11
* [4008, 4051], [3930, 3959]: 1.36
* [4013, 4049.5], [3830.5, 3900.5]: 1.25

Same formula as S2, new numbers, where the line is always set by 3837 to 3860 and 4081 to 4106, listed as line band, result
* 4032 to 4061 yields -3.3 angstroms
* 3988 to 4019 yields -4.6 angstroms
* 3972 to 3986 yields 0.4 angstroms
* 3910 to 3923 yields -0.2 angstroms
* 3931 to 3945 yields 3.3 angstroms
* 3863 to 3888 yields -4.6 angstroms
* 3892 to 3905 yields -0.9 angstroms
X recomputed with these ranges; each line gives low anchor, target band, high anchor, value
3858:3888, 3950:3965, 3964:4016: 0.84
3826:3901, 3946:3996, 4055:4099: 1.80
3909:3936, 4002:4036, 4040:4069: -2.83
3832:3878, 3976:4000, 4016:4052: 0.76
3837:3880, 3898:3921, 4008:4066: 1.88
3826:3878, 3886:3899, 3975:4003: 0.29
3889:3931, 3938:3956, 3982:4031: 1.00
